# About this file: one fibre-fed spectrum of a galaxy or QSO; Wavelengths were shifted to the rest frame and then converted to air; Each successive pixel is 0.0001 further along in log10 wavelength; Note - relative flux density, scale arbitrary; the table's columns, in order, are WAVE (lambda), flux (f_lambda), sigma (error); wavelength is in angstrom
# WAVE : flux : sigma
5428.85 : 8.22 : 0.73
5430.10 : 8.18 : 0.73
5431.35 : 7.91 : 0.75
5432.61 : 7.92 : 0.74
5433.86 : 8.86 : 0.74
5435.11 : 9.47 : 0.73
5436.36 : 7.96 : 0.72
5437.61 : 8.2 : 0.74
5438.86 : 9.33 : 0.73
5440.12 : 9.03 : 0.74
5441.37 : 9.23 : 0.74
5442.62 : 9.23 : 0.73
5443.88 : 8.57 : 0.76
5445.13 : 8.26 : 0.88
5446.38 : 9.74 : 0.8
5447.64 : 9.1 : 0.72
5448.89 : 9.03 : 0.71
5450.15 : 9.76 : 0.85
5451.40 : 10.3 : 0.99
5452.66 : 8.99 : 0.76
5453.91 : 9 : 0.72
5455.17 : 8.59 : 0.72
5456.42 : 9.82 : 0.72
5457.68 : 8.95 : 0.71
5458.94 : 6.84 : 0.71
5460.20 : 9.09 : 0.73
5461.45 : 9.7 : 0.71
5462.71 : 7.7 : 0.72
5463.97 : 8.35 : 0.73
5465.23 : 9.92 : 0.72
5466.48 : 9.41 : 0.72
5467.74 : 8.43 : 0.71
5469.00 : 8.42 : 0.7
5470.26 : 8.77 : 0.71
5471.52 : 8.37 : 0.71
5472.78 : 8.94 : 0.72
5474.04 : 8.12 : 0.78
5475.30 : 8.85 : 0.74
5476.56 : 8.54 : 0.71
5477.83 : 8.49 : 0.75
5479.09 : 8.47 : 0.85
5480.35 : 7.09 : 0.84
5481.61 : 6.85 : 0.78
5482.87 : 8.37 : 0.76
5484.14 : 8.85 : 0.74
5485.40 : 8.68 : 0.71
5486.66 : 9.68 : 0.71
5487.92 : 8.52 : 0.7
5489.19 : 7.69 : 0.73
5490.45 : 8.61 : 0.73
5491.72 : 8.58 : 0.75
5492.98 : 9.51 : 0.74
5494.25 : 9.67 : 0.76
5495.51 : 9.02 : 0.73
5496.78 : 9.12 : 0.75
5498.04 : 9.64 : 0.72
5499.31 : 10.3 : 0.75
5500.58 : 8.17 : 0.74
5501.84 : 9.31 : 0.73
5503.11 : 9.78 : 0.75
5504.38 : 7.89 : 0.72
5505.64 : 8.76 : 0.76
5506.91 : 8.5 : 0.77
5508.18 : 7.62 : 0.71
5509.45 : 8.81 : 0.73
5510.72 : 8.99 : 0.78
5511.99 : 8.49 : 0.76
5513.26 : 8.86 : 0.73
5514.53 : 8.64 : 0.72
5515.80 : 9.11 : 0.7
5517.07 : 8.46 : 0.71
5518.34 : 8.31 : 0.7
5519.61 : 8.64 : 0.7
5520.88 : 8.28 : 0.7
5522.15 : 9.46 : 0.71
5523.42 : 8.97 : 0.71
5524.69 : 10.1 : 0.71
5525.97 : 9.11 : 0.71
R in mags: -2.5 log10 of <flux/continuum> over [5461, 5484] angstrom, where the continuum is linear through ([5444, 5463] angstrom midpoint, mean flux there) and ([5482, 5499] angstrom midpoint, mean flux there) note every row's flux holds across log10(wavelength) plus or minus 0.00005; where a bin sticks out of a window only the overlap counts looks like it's 0.06 mag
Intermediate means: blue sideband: 9.01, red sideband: 8.92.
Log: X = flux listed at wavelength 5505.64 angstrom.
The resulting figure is 8.76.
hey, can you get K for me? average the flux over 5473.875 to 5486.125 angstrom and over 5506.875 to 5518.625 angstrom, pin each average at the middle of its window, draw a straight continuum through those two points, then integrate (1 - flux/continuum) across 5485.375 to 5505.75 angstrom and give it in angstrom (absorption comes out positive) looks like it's -1.46 angstrom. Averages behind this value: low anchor 8.25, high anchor 8.59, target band 9.01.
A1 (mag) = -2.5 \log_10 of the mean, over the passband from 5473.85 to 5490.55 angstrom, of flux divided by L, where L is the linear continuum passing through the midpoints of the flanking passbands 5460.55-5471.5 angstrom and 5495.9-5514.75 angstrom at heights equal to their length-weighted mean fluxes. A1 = 0.06 mag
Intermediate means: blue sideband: 8.82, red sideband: 8.86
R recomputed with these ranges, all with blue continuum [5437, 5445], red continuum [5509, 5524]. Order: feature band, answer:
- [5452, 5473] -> 0.01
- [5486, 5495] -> -0.01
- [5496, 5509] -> -0.02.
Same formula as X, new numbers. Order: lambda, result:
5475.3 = 8.85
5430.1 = 8.18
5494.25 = 9.67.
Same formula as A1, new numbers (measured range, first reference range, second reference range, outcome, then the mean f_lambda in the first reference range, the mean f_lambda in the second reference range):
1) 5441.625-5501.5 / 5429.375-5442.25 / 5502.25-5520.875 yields -0.02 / 8.62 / 8.63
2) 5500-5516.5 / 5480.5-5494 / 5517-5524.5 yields 0.00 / 8.51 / 8.8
